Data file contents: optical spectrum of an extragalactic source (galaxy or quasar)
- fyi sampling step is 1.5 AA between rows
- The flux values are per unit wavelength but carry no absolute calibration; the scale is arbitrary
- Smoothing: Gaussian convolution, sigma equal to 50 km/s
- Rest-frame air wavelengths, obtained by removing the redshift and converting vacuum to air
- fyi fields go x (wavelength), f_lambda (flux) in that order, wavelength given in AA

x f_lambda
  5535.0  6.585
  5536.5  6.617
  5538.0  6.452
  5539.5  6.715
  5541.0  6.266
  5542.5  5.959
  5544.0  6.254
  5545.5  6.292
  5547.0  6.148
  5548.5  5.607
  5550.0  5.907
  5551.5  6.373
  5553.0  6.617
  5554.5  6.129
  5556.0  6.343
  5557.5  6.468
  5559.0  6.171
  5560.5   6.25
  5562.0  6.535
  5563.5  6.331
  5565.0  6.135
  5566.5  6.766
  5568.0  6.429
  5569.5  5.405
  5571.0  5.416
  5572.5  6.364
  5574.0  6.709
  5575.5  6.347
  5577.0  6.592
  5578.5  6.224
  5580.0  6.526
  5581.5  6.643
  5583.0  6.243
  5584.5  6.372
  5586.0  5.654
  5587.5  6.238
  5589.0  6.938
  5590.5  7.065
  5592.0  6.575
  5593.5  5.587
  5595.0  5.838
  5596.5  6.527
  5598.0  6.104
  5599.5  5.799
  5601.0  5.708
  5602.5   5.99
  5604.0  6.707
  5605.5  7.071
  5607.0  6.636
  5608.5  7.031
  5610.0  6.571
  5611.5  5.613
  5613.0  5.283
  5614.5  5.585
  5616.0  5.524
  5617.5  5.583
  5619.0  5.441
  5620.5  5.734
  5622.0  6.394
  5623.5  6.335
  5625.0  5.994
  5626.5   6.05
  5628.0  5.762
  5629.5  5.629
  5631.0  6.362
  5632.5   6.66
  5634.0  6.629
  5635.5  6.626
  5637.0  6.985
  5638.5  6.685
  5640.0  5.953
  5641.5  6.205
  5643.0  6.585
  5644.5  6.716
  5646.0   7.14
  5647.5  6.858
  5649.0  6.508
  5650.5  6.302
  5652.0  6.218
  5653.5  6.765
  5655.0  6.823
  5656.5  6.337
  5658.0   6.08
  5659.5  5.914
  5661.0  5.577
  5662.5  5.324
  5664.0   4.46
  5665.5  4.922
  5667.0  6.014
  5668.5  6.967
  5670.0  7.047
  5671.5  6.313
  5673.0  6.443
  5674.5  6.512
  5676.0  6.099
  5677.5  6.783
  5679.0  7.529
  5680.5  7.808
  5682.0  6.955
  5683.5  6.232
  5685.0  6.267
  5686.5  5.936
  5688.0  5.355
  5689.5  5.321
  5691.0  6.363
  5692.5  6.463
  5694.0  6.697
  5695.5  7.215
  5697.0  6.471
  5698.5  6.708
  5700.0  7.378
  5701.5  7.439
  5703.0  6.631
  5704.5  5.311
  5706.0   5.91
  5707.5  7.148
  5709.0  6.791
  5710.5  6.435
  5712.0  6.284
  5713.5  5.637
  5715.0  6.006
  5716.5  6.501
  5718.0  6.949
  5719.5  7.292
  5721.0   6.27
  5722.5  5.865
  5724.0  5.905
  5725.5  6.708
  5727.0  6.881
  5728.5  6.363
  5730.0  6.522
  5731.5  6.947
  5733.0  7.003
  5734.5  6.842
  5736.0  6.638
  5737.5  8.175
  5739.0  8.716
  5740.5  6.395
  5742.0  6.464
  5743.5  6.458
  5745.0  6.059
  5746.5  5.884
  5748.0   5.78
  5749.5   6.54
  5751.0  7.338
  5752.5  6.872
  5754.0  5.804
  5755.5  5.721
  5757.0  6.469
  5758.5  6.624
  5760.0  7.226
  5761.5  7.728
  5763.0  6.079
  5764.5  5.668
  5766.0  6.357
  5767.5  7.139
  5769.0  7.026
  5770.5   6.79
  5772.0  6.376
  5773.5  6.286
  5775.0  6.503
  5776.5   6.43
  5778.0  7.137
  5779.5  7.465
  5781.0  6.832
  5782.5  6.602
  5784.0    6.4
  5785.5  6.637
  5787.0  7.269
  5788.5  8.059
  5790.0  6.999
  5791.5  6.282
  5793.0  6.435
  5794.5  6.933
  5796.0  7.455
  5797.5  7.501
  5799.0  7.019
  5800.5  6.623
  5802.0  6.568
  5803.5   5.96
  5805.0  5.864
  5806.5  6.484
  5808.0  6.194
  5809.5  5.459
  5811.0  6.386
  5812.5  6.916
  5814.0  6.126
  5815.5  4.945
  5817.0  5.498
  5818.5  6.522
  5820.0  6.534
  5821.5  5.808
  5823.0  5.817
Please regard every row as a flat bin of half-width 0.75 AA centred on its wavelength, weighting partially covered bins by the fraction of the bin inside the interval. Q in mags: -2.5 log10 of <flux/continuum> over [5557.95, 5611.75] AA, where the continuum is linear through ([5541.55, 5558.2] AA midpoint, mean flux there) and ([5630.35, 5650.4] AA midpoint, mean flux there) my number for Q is 0.01 mag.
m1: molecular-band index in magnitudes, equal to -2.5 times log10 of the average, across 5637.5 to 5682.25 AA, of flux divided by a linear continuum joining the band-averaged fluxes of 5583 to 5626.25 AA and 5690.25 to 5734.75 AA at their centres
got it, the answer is -0.01 mag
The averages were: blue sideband 6.14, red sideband 6.56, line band 6.39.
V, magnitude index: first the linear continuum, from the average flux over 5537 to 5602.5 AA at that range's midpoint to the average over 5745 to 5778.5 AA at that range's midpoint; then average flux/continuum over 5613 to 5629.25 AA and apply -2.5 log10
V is 0.093 mag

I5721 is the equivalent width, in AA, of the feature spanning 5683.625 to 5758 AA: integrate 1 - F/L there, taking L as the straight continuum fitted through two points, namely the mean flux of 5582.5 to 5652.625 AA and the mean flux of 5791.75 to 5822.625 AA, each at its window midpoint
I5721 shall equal -2.4 AA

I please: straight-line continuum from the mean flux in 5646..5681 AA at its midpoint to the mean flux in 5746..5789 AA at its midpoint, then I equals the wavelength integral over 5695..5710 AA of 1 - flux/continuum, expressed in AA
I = -0.54 AA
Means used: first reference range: 6.34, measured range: 6.69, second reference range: 6.65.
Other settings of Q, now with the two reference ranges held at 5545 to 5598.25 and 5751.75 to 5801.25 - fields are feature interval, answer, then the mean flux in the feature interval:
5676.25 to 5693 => 0.02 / 6.44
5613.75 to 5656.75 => 0.02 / 6.29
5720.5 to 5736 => 0.02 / 6.54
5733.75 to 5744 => -0.07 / 7.11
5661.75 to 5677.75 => 0.08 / 6.06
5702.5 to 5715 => 0.06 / 6.25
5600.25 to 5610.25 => -0.03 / 6.53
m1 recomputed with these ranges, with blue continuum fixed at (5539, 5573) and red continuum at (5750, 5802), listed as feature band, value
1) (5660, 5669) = 0.18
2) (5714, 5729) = 0.03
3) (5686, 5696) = 0.06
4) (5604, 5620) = 0.05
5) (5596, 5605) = 0.03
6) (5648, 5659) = 0.00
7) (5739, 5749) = 0.05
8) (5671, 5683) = -0.05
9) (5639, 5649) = -0.02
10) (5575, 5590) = -0.02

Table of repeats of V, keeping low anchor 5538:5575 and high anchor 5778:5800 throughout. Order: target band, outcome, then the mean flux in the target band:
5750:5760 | 0.06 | 6.53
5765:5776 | 0.05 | 6.61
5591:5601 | 0.05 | 6.07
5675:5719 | 0.03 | 6.51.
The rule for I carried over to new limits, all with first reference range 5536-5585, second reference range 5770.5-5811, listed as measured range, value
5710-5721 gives 0.2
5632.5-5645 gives -0.3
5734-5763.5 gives -0.4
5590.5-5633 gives 1.9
